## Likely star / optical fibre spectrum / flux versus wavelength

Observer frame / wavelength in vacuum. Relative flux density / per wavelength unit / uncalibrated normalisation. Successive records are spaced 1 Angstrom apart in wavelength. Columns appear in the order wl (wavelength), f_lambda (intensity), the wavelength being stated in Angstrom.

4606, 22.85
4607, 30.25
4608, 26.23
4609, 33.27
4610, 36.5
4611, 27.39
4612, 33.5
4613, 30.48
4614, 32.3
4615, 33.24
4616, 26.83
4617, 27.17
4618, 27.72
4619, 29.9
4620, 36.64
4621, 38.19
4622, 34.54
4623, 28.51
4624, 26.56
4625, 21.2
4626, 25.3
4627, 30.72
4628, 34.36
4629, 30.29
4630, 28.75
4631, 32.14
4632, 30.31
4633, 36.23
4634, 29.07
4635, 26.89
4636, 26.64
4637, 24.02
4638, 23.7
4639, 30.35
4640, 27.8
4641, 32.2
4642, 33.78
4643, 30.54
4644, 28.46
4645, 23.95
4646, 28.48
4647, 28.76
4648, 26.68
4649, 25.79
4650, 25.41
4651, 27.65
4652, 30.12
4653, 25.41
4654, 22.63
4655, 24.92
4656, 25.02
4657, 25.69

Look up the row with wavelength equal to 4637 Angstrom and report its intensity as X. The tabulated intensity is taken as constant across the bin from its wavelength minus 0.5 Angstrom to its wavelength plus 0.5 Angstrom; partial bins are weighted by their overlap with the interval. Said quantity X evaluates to 24.02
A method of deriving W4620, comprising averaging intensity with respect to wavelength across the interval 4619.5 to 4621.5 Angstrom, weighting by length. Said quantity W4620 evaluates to 37.4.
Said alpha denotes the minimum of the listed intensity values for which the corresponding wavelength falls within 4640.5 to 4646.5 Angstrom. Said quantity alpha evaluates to 23.95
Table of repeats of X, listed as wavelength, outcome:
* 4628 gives 34.36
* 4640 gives 27.8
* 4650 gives 25.41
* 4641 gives 32.2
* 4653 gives 25.41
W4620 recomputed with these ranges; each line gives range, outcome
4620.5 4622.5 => 36.4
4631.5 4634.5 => 31.9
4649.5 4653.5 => 27.1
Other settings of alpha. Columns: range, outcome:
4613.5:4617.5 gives 26.83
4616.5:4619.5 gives 27.17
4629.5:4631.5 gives 28.75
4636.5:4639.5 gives 23.7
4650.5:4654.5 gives 22.63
